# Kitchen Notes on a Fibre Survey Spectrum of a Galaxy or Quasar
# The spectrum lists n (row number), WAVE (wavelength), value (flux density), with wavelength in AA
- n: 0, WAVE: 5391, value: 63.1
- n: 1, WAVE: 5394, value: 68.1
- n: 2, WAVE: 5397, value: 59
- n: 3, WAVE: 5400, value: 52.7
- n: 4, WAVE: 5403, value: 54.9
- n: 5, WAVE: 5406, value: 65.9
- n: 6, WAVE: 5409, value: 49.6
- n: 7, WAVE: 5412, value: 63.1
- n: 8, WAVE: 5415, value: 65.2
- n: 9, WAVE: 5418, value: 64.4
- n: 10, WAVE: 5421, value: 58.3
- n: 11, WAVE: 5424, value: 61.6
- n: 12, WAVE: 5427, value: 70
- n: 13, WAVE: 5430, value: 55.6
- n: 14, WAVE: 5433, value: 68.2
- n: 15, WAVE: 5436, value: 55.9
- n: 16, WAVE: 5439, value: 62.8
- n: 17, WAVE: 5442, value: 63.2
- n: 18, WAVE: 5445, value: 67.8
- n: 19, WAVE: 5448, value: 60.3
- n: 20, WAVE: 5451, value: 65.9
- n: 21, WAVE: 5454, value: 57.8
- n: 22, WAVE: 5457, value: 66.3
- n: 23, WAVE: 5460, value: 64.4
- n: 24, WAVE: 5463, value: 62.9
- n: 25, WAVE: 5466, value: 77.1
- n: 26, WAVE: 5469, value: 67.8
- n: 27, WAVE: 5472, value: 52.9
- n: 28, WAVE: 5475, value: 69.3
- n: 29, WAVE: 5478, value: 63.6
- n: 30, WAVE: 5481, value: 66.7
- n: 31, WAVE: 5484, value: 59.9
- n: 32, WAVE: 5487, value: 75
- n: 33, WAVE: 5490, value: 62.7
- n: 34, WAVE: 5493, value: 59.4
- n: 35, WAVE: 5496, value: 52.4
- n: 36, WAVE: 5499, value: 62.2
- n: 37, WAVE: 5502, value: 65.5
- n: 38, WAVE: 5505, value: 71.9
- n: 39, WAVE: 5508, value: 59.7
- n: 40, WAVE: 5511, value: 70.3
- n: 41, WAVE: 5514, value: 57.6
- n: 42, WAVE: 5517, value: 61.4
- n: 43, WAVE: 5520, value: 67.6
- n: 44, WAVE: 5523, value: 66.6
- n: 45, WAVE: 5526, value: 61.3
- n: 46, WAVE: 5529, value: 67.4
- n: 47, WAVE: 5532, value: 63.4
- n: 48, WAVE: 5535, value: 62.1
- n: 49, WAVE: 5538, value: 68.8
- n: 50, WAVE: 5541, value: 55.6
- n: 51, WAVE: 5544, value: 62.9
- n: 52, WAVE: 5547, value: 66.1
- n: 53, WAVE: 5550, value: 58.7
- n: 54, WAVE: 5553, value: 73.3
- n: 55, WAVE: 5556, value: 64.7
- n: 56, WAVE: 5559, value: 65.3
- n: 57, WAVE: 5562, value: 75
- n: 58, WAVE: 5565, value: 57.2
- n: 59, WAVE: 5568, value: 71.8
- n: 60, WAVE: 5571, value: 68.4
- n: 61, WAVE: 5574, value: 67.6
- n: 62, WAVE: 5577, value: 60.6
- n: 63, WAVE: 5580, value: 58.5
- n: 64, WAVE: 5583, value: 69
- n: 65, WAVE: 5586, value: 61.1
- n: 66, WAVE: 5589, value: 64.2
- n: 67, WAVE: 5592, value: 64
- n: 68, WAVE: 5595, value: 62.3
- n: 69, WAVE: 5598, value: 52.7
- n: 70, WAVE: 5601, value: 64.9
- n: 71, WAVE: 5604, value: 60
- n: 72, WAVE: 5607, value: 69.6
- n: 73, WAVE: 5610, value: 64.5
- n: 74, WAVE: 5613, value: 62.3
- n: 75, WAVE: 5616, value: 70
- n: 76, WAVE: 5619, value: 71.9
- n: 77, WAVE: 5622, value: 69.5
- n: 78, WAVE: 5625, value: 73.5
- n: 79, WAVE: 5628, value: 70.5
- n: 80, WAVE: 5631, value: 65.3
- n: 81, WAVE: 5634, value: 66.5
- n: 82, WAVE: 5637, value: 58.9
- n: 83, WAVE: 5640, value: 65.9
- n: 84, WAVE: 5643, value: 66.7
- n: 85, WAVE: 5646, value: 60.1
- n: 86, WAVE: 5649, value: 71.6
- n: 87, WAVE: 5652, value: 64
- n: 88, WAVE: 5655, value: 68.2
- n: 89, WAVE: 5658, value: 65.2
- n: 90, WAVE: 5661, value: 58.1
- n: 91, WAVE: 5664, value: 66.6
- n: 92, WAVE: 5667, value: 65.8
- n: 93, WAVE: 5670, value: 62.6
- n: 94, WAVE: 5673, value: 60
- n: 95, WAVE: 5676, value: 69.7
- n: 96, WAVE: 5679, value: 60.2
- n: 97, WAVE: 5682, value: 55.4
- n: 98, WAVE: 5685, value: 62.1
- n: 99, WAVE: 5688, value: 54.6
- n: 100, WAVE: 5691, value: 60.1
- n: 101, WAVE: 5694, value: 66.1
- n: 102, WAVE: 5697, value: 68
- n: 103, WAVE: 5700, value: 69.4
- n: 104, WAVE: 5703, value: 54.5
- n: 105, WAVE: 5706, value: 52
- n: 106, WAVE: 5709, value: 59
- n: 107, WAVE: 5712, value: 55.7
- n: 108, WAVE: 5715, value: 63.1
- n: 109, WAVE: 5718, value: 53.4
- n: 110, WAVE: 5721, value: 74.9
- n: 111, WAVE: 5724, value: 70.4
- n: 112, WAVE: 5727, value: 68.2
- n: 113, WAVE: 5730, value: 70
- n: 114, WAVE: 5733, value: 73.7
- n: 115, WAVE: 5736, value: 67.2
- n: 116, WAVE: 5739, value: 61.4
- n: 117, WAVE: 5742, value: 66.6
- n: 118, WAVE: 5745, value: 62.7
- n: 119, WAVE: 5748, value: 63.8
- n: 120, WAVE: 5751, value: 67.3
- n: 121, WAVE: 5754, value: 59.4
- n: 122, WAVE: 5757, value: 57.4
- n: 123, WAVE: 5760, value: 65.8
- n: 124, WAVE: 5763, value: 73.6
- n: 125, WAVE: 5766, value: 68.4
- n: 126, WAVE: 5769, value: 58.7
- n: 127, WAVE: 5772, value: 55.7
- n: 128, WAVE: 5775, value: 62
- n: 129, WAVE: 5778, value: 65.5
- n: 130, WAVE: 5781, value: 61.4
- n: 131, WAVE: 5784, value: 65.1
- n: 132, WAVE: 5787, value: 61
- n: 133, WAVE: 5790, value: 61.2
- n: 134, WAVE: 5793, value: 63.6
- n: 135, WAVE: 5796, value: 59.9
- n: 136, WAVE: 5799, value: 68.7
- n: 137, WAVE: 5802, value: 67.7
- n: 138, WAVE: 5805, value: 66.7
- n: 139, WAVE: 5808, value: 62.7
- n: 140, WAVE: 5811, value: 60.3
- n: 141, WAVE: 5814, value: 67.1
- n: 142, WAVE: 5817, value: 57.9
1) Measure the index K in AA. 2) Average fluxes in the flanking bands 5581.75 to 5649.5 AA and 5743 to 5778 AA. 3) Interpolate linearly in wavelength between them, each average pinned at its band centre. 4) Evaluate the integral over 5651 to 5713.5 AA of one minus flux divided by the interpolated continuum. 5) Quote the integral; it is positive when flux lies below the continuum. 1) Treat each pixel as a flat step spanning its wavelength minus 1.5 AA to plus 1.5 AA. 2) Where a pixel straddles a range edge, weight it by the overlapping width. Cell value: 2.6 AA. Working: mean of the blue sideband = 65.3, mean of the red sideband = 63.3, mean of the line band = 61.8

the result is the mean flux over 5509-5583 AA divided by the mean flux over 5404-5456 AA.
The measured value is 1.0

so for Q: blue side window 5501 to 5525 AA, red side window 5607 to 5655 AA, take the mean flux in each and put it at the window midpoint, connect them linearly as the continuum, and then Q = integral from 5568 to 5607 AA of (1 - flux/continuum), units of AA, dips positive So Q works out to 1.65 AA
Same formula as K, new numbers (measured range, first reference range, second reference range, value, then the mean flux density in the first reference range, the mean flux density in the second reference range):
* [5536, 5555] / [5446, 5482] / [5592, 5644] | 0.3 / 64.6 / 65.5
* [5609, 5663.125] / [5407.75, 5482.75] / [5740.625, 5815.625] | -2.4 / 63.3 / 63.7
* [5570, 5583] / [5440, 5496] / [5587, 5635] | 0.2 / 64.3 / 65.7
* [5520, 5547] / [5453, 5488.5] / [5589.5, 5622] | 0.5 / 65.4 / 64.5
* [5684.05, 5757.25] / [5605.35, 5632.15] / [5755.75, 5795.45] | 1.8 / 68.6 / 63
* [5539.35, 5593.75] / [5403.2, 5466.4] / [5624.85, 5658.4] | 0.2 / 62.7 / 66.1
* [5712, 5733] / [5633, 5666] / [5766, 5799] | -1.0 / 64.7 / 62.1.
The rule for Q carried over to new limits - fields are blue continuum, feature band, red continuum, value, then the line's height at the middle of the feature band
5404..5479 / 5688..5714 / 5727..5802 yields 1.54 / 64.1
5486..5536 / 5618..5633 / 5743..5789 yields -1.51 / 63.5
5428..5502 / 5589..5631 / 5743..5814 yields -1.51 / 63.5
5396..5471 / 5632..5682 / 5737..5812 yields -0.79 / 63.1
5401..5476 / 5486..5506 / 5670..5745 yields -0.28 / 62.8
